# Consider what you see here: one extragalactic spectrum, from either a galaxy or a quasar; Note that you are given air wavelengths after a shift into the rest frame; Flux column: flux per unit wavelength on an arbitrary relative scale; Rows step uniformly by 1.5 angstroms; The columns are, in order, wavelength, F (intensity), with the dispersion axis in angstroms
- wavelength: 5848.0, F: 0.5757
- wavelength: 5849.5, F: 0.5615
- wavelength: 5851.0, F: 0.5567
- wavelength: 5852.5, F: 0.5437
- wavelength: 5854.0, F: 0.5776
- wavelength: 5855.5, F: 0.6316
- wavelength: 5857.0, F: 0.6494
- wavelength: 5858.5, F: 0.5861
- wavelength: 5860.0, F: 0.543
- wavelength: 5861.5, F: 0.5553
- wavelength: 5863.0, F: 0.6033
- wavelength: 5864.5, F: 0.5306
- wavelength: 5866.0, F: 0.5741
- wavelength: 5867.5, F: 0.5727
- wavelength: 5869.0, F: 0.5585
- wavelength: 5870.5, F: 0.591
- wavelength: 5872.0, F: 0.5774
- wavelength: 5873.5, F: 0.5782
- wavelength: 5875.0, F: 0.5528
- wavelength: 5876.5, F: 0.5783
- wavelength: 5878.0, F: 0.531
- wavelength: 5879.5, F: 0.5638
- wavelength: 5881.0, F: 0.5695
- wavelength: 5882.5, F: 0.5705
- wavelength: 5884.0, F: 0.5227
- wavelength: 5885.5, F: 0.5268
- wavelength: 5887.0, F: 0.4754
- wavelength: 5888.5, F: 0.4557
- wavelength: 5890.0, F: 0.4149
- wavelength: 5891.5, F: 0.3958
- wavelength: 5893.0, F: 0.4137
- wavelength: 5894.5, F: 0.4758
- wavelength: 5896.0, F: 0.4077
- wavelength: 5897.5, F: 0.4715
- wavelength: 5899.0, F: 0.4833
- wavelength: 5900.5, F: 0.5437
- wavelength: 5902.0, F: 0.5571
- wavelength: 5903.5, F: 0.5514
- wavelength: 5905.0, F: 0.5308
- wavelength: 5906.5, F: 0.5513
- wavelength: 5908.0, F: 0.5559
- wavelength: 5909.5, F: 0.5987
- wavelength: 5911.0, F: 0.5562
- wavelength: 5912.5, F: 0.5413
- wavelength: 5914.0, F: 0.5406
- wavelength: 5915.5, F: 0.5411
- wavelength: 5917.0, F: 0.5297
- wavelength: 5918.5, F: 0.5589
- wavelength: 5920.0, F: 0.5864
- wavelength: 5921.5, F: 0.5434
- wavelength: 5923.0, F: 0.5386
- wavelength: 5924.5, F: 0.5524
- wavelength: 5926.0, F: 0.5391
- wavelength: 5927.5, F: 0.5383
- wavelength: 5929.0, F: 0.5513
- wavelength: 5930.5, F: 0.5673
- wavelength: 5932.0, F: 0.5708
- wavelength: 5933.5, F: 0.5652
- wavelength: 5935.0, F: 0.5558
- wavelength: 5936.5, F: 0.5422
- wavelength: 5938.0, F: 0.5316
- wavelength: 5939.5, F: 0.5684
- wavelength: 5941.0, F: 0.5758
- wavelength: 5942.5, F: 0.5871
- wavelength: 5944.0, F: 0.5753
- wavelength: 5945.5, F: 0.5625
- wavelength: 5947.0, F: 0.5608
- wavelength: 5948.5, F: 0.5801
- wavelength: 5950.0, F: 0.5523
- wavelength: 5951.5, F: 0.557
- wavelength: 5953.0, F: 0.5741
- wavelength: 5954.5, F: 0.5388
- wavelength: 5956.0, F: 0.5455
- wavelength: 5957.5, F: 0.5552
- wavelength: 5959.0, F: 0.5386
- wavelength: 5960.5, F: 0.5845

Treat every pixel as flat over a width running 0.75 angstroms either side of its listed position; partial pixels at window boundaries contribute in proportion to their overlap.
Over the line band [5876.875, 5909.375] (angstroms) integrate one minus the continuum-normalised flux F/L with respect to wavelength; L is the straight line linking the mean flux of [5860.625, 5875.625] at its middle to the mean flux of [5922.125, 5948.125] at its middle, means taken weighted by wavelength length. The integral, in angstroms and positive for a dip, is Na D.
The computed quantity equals 3.40 angstroms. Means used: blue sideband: 0.569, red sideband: 0.558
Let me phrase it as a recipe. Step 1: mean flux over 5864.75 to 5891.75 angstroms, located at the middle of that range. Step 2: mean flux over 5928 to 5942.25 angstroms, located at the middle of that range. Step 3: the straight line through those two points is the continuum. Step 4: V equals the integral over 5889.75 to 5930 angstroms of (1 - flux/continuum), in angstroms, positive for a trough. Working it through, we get 2.0 angstroms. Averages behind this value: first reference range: 0.536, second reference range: 0.559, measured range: 0.523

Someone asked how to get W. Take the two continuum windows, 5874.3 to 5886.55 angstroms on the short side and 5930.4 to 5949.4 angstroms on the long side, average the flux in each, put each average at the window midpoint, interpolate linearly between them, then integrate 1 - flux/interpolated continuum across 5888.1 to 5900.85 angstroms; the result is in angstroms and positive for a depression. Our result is 2.4 angstroms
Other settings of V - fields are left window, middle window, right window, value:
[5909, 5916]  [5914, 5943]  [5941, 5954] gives 0.3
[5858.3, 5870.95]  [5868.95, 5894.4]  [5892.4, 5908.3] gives 0.8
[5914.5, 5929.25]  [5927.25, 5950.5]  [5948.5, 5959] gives -0.5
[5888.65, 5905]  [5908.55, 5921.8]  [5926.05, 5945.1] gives -1.1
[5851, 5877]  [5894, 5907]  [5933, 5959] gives 1.4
